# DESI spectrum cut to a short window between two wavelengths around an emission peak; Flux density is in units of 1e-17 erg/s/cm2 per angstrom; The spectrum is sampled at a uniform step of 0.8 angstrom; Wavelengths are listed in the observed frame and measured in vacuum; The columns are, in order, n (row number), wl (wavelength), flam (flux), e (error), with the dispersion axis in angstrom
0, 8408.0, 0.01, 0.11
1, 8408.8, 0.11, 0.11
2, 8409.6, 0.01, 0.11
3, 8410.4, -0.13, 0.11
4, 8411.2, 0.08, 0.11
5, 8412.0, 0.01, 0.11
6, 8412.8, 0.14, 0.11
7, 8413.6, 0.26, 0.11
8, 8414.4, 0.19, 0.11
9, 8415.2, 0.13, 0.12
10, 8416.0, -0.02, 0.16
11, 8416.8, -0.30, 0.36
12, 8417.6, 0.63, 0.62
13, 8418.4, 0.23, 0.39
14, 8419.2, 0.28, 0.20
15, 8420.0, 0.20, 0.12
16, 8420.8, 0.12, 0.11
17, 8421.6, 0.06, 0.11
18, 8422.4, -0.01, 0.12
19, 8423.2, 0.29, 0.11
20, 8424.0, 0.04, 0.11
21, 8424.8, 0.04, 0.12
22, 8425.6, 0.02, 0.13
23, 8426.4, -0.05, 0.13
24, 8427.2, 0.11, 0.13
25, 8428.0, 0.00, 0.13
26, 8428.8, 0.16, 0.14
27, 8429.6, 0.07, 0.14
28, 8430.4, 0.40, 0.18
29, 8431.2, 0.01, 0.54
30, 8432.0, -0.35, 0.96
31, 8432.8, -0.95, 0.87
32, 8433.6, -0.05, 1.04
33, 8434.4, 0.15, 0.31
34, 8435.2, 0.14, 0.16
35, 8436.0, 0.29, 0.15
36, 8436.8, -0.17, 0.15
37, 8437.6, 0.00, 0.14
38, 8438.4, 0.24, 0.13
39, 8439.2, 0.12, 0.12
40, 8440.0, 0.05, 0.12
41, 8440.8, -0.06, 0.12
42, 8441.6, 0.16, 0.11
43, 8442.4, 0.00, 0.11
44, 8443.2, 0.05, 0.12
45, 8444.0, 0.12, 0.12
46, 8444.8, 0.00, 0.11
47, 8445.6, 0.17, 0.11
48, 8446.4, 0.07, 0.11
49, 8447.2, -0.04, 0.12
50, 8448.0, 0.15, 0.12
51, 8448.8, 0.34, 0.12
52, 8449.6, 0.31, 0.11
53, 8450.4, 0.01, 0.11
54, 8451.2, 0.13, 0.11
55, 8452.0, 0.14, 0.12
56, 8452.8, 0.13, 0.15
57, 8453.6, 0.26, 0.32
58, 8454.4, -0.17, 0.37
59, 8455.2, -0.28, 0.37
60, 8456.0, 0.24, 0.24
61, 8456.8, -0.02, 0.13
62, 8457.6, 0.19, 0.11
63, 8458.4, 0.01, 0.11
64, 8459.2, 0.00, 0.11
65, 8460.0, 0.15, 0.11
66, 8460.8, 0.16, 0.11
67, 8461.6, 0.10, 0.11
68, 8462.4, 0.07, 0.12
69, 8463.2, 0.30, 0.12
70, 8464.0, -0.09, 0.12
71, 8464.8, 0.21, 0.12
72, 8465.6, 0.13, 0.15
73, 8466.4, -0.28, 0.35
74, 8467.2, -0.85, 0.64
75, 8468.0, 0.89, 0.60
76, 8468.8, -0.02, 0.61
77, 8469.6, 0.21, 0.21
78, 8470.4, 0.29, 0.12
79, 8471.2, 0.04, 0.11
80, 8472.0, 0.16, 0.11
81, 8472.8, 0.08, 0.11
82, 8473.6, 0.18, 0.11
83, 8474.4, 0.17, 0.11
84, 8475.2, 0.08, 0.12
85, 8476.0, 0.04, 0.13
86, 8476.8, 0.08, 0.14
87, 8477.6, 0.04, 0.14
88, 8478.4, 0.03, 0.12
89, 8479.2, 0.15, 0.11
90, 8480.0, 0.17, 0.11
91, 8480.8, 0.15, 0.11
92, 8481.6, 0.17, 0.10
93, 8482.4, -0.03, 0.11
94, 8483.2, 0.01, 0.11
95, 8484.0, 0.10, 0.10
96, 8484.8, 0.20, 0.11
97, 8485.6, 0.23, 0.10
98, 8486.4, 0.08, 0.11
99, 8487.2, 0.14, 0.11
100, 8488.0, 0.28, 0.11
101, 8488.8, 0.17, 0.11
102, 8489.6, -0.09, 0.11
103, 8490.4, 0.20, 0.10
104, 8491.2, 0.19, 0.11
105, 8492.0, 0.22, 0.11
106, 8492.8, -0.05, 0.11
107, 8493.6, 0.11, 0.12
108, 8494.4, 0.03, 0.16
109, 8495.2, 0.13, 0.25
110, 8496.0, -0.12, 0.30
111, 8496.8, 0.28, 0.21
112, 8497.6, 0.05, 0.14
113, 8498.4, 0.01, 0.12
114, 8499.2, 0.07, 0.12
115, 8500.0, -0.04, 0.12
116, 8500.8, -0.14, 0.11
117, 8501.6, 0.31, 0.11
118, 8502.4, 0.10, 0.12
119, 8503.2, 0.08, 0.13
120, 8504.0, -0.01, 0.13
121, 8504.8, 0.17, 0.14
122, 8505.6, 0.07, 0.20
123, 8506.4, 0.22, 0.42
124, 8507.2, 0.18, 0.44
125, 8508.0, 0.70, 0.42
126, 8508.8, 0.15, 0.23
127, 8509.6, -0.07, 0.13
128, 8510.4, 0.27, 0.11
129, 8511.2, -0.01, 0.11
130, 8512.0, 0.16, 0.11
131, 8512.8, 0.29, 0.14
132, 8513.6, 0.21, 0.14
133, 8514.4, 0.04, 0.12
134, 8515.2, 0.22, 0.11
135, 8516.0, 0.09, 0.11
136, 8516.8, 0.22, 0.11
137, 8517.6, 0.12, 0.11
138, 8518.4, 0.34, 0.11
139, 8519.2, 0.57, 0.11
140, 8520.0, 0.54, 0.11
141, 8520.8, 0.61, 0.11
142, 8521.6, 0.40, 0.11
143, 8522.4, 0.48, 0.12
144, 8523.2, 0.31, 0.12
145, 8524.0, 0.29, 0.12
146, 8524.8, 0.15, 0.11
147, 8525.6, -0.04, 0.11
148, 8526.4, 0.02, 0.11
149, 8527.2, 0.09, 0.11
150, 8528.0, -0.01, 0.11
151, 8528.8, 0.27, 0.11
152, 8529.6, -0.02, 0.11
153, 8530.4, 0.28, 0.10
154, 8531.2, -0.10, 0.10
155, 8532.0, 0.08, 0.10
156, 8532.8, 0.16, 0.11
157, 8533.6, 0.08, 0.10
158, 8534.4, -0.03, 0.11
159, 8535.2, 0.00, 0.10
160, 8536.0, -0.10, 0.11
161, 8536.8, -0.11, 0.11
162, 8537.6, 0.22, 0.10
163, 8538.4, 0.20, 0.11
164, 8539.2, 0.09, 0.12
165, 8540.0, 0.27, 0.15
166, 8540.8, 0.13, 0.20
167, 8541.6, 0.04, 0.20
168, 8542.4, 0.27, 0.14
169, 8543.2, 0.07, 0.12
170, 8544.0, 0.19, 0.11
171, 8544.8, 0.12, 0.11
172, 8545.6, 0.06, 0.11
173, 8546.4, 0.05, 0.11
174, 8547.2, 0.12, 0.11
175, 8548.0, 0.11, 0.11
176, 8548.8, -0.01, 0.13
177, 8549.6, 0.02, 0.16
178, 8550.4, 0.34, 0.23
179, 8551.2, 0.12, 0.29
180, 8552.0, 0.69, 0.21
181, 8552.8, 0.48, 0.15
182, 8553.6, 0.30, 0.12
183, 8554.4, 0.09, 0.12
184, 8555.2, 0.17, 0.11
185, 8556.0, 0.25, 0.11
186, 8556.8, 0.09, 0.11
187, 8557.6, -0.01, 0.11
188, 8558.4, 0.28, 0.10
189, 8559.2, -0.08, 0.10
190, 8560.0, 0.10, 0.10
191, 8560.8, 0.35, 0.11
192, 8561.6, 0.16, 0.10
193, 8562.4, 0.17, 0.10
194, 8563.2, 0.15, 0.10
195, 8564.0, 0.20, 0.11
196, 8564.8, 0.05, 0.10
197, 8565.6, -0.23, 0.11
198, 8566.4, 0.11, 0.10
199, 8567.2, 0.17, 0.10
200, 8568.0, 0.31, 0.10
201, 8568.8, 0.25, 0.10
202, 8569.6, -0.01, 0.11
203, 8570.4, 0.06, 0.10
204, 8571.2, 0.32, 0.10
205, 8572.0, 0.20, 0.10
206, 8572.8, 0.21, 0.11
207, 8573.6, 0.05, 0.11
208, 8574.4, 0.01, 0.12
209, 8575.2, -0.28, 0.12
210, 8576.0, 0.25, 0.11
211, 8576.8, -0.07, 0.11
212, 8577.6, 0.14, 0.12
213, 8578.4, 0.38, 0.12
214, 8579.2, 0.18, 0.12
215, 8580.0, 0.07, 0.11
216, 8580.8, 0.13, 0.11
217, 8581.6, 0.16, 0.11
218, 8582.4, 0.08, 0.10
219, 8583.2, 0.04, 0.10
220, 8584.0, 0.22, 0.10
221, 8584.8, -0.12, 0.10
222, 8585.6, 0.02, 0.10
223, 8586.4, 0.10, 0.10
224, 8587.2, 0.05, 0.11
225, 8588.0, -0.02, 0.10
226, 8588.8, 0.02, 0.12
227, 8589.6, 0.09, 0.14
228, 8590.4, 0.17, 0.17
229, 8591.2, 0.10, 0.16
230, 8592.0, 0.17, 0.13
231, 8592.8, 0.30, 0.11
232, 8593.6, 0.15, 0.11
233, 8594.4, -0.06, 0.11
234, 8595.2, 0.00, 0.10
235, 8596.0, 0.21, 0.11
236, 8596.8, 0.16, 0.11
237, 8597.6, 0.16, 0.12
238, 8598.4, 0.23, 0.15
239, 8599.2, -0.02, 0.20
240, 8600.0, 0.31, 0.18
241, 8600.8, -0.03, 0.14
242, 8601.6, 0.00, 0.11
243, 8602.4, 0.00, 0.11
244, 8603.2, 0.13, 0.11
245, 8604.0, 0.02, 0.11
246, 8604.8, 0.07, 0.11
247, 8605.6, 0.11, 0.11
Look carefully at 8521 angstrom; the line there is H-beta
